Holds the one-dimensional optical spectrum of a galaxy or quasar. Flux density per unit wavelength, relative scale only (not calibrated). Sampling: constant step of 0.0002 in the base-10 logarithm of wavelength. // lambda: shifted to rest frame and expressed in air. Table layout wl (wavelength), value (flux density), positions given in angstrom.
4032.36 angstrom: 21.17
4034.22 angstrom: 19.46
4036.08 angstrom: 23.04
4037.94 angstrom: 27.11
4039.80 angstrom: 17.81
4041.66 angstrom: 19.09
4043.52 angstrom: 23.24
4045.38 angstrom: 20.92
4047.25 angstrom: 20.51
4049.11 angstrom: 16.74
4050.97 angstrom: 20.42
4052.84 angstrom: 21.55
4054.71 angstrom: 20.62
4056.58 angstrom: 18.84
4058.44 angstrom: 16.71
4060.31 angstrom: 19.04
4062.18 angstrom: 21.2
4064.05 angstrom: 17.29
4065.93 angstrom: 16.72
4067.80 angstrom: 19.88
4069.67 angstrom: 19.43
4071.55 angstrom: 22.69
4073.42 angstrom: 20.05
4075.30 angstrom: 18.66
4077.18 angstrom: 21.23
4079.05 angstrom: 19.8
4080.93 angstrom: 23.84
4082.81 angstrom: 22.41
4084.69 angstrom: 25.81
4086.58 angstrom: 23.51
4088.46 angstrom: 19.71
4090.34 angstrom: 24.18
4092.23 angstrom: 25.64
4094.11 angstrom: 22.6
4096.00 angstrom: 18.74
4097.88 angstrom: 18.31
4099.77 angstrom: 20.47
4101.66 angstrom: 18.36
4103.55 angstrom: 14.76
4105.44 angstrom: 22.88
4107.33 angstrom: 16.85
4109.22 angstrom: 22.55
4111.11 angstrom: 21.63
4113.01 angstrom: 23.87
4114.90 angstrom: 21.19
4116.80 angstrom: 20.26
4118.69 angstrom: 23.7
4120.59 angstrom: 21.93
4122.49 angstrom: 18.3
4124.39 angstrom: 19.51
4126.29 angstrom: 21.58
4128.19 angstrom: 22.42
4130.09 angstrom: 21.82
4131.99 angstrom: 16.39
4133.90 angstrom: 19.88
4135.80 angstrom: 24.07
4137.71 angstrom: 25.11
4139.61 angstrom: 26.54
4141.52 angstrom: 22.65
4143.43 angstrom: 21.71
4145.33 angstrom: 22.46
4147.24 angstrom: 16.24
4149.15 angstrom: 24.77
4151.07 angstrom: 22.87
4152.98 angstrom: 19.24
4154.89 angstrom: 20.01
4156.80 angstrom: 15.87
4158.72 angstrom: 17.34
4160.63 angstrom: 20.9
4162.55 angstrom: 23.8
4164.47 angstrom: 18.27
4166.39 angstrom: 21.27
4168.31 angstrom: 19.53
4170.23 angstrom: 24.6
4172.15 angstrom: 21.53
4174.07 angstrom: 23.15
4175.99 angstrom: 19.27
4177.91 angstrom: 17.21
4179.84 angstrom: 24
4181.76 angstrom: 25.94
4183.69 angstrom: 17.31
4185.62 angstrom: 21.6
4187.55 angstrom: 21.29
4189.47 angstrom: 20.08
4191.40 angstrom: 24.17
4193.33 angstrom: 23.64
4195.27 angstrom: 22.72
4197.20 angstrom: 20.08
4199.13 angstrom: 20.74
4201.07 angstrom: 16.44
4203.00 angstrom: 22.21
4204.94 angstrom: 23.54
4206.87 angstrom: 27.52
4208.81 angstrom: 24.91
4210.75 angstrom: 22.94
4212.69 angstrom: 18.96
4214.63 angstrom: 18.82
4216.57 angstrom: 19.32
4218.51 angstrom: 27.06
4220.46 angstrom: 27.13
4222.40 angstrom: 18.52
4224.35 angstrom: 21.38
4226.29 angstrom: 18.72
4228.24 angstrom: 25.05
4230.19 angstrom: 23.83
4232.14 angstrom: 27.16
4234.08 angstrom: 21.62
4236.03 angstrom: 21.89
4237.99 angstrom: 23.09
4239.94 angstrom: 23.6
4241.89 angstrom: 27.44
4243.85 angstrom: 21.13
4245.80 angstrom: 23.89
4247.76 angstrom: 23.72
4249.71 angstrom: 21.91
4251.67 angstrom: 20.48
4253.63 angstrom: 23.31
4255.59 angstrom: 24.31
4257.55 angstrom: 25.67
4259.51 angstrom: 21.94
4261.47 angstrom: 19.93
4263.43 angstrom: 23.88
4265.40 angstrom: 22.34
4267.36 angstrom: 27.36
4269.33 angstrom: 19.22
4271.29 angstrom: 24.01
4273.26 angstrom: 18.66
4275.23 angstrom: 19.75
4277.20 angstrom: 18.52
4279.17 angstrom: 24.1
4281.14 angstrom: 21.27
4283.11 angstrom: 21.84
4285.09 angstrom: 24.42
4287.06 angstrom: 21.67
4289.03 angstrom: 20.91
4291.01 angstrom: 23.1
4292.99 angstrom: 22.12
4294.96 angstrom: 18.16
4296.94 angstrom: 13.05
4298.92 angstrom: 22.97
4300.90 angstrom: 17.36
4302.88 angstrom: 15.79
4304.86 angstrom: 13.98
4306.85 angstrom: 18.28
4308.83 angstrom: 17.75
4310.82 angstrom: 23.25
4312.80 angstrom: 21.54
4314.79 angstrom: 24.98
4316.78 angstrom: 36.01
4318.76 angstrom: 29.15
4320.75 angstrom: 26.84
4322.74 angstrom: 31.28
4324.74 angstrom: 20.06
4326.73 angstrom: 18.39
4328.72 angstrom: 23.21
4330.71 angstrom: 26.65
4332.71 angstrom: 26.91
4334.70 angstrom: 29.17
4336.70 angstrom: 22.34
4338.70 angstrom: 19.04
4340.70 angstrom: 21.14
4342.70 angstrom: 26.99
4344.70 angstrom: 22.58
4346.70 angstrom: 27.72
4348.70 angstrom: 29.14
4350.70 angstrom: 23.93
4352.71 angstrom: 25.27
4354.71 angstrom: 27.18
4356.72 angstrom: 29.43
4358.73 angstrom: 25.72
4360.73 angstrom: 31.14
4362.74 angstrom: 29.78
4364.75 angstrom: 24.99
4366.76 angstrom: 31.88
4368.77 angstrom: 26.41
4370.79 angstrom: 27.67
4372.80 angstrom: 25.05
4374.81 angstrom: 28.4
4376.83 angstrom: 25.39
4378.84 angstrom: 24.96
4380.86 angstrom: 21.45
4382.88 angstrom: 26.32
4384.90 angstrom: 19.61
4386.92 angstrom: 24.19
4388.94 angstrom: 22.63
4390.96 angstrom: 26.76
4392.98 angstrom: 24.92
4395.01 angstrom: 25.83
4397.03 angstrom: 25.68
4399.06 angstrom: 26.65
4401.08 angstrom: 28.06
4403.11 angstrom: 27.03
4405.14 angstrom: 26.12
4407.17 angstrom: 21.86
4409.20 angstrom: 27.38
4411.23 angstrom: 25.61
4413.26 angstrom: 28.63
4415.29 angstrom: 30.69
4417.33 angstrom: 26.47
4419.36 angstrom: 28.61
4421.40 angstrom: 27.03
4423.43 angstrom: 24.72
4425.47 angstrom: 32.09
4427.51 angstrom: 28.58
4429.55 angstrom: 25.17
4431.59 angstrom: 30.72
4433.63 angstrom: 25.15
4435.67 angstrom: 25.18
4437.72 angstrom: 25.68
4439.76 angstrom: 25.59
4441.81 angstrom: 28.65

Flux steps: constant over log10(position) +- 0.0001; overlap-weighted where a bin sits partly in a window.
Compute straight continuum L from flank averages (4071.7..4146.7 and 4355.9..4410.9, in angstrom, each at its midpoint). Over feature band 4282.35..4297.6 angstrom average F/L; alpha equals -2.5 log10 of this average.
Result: 0.177 mag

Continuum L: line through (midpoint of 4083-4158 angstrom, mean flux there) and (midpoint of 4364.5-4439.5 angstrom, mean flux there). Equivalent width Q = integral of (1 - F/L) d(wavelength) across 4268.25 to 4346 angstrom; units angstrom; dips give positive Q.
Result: 7.5 angstrom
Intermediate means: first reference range 21.2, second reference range 26.3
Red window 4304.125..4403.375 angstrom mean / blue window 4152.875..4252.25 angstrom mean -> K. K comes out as 1.16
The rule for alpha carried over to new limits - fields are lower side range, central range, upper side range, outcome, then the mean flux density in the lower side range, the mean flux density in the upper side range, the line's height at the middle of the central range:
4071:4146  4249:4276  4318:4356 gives 0.07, 21.4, 25.1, 23.9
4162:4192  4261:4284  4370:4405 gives 0.07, 21.4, 25.3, 23.2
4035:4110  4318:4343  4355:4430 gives 0.04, 20.6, 26.6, 25.4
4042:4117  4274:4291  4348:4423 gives 0.13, 20.6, 26.4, 24.4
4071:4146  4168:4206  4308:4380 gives 0.07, 21.4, 25.9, 22.9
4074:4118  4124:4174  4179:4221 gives 0.03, 21.2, 22.2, 21.7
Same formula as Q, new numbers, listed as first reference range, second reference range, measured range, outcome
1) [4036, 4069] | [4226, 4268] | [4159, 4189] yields 1.2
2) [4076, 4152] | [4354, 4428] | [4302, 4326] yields 1.9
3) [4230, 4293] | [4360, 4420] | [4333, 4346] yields 0.5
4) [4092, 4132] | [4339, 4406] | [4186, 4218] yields 1.0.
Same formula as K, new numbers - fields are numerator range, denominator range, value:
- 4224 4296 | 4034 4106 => 1.09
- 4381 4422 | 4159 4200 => 1.21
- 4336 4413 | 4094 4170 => 1.24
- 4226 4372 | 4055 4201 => 1.12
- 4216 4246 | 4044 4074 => 1.18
